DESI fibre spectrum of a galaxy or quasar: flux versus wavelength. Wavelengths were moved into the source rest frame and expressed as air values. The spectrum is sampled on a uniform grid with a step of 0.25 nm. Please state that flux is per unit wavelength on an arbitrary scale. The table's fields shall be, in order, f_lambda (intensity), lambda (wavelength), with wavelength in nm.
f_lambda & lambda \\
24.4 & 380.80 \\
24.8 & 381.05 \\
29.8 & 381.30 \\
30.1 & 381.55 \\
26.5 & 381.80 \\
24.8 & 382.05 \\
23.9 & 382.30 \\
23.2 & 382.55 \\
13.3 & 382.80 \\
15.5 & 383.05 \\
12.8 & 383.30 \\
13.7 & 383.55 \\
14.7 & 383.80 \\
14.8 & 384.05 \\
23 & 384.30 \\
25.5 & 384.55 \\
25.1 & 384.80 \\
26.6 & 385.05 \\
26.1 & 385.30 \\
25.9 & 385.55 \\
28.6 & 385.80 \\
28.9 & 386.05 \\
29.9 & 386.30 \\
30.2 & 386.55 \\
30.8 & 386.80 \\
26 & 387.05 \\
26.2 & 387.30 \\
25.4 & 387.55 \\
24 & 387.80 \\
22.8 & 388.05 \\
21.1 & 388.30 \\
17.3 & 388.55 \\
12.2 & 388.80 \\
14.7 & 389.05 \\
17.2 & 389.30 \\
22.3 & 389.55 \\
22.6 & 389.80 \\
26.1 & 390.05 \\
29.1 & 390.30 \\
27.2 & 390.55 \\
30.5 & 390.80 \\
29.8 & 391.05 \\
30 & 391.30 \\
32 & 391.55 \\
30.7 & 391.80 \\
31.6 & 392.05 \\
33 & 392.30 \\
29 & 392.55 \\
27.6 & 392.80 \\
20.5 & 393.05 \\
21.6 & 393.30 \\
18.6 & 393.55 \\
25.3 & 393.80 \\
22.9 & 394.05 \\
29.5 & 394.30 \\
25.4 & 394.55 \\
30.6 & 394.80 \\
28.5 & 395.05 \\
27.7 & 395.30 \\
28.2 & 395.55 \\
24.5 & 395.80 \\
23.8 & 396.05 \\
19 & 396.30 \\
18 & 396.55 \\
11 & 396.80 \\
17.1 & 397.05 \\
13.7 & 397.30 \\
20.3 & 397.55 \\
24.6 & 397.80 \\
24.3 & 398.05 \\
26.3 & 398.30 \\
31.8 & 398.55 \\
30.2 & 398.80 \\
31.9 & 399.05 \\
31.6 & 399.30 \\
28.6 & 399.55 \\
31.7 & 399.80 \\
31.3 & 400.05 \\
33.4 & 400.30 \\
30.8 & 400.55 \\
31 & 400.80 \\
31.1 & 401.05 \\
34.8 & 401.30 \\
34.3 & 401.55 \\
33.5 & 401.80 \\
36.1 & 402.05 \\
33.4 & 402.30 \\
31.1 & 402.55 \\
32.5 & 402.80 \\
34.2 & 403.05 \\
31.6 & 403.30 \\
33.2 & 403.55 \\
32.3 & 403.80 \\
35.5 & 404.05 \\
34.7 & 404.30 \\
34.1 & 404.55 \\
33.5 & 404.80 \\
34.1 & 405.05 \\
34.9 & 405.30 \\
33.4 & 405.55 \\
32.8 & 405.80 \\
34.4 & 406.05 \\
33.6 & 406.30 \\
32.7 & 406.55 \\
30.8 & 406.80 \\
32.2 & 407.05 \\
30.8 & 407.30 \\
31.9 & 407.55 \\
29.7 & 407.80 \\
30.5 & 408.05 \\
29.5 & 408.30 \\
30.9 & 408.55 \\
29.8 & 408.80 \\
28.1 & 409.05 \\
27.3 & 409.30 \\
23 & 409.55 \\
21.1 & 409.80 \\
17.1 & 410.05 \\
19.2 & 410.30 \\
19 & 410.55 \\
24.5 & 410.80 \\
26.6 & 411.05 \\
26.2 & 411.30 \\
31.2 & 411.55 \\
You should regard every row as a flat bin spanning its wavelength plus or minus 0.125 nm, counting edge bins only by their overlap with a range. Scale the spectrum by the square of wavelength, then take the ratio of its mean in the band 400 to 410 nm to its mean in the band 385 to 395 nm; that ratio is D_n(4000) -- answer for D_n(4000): 1.33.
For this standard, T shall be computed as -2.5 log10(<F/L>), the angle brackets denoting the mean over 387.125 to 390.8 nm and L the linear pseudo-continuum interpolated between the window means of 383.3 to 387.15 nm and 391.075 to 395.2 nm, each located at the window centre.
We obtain 0.15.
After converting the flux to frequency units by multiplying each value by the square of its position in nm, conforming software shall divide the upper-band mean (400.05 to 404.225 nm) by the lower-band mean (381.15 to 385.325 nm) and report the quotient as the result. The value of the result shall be 1.7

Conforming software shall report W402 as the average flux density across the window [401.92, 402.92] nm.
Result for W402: 33.3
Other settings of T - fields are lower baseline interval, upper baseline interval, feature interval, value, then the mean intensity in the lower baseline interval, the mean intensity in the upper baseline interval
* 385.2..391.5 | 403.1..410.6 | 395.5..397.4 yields 0.38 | 25.1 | 30.2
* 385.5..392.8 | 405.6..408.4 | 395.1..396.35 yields 0.12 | 26.1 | 31.8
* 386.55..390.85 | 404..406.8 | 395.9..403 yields 0.09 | 23.3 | 33.8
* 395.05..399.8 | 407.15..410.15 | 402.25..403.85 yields -0.25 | 24.4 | 27.6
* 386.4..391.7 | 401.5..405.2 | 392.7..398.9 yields 0.22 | 24.7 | 33.6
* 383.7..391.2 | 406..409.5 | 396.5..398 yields 0.47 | 24.2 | 30.6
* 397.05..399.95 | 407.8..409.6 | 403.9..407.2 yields -0.20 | 26.4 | 28.8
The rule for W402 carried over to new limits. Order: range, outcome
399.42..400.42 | 31.2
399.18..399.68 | 30.1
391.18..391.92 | 30.9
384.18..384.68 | 24.3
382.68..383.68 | 13.8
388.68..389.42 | 14.7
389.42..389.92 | 22.4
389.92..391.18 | 28.5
